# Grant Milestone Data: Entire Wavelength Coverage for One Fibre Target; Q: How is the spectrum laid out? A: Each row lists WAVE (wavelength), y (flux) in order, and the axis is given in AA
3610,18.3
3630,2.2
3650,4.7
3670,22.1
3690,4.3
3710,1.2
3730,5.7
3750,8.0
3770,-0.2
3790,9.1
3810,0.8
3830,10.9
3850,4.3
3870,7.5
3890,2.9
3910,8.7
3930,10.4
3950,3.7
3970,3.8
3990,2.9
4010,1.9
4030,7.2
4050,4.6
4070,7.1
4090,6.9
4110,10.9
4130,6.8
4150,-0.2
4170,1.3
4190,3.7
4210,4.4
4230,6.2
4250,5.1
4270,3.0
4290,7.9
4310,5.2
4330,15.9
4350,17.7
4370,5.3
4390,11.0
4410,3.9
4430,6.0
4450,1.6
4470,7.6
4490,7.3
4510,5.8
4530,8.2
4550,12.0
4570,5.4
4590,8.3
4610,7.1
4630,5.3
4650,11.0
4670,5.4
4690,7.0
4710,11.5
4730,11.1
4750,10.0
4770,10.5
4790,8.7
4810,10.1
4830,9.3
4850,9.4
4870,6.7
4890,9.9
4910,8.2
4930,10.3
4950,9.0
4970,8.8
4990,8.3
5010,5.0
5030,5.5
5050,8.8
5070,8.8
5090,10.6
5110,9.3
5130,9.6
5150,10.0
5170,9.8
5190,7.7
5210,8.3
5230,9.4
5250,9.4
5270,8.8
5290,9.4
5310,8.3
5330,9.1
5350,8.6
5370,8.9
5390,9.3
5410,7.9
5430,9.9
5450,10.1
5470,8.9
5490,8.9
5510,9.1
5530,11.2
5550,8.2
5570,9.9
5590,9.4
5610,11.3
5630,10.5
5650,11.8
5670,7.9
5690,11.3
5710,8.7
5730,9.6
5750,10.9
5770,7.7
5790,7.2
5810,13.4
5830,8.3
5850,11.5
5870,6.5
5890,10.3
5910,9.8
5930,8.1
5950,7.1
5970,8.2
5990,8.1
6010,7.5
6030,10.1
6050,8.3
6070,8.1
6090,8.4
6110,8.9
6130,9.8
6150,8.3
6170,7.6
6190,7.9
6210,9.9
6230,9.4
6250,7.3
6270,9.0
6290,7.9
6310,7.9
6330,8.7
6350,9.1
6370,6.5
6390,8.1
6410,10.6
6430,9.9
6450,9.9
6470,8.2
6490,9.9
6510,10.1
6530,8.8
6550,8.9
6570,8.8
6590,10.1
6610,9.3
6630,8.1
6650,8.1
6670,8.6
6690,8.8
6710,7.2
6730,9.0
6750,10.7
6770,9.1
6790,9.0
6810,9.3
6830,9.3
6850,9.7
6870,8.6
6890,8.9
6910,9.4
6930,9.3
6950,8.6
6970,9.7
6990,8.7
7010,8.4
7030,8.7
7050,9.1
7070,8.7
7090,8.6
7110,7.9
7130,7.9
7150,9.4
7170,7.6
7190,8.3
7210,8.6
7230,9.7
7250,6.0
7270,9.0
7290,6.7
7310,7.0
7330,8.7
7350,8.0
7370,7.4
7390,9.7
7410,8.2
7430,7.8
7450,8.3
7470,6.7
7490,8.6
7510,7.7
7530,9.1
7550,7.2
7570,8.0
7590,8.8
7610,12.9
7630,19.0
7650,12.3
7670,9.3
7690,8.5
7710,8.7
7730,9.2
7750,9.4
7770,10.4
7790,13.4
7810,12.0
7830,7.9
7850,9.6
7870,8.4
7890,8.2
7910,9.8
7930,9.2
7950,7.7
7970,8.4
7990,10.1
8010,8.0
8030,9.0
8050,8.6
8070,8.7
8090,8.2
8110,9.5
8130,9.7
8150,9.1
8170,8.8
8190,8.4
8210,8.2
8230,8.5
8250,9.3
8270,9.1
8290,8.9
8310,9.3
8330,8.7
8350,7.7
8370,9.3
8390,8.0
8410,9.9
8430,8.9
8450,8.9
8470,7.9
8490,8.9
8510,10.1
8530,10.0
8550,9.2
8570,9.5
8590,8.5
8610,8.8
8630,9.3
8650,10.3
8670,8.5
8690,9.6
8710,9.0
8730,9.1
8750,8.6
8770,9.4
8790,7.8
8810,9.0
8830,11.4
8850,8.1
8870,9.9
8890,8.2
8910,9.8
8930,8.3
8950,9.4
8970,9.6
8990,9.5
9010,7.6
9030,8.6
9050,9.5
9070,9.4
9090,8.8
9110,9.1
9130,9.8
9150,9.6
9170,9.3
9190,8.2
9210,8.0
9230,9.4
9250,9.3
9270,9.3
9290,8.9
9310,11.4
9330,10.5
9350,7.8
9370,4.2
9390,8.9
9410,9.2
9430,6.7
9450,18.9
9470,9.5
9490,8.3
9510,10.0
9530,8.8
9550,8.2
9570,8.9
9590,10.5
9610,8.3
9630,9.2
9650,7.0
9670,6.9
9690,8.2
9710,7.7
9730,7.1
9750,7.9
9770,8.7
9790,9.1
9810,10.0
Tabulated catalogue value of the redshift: 0.16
